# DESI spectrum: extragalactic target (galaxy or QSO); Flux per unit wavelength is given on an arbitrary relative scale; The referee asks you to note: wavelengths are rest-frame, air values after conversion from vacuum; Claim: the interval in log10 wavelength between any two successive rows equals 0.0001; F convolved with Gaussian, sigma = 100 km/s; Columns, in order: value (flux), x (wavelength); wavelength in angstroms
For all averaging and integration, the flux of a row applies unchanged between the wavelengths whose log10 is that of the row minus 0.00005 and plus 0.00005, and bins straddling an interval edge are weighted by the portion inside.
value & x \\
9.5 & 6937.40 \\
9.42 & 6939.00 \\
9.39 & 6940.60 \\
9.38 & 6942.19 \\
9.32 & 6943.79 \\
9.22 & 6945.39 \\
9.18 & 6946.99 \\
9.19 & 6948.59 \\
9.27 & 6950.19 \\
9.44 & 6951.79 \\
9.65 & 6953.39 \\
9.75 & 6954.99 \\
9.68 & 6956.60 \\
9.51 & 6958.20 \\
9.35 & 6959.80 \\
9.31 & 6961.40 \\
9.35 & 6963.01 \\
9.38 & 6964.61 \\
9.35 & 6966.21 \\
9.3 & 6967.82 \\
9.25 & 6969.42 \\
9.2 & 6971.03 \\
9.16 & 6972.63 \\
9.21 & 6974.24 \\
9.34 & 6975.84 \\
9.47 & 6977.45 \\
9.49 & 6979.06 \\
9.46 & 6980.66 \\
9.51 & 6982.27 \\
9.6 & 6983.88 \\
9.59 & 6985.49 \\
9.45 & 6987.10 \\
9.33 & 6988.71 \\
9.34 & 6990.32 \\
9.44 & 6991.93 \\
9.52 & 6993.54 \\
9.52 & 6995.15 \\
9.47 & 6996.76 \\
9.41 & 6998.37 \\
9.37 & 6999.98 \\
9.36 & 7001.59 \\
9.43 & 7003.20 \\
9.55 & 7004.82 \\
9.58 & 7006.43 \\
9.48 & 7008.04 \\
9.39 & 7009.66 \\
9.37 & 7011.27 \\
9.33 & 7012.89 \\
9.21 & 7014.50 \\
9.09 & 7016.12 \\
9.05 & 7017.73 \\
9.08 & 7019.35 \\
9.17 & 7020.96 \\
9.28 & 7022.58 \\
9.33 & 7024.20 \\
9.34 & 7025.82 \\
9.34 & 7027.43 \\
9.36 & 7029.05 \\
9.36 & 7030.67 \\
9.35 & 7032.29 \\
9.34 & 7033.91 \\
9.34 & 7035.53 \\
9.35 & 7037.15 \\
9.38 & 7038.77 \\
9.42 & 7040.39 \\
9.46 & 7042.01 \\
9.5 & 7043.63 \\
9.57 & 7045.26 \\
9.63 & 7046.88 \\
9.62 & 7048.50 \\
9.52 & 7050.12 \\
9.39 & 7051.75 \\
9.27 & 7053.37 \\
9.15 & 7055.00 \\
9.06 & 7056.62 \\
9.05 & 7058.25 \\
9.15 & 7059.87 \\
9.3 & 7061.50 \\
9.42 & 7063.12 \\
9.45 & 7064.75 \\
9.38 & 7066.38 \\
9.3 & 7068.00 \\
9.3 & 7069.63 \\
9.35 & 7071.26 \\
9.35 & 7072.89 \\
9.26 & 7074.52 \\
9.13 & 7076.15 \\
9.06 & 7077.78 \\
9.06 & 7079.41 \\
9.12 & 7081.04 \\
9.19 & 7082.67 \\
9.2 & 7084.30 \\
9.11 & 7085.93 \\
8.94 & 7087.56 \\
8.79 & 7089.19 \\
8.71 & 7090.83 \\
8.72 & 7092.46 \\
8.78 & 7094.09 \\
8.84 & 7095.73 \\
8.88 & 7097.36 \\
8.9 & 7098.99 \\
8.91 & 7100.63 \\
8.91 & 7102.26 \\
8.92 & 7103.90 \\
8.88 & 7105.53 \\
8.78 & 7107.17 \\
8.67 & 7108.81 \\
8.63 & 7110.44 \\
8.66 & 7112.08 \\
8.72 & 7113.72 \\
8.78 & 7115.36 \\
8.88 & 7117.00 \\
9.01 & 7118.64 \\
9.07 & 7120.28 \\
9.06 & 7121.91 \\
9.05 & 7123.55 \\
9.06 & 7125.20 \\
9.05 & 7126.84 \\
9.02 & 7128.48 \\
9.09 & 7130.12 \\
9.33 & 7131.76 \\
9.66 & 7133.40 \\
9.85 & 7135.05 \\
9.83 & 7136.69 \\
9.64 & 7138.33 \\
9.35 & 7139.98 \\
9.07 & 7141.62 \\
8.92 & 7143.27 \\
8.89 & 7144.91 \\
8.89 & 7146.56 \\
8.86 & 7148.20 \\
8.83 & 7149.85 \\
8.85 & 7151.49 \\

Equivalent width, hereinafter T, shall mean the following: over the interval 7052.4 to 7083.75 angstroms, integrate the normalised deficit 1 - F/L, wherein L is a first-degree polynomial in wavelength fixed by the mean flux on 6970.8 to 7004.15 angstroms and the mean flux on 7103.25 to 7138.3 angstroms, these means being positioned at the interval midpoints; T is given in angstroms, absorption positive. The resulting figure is -0.09 angstroms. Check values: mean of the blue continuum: 9.42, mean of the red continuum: 9.06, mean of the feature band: 9.23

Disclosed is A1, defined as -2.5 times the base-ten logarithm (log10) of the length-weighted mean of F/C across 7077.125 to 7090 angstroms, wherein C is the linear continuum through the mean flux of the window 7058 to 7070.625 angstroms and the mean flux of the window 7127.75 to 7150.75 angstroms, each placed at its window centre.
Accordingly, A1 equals 0.03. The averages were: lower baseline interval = 9.31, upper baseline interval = 9.23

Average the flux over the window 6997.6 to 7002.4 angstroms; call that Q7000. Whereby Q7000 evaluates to 9.39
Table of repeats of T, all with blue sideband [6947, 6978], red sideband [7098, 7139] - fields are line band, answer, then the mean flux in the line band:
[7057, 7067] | -0.1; 9.28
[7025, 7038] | -0.2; 9.35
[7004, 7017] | -0.1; 9.37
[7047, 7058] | -0.2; 9.34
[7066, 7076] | -0.2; 9.31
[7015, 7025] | 0.1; 9.17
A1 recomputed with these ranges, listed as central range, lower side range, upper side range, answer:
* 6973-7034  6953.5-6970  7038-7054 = 0.009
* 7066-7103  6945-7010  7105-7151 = 0.013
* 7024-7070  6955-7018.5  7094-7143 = -0.015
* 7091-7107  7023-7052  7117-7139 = 0.056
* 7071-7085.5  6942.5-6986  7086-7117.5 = -0.033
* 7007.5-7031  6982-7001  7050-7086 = 0.012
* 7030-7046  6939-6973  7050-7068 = -0.013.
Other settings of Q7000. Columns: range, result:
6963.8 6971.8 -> 9.3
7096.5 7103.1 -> 8.9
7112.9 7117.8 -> 8.79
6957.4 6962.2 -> 9.4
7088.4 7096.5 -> 8.76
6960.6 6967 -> 9.35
